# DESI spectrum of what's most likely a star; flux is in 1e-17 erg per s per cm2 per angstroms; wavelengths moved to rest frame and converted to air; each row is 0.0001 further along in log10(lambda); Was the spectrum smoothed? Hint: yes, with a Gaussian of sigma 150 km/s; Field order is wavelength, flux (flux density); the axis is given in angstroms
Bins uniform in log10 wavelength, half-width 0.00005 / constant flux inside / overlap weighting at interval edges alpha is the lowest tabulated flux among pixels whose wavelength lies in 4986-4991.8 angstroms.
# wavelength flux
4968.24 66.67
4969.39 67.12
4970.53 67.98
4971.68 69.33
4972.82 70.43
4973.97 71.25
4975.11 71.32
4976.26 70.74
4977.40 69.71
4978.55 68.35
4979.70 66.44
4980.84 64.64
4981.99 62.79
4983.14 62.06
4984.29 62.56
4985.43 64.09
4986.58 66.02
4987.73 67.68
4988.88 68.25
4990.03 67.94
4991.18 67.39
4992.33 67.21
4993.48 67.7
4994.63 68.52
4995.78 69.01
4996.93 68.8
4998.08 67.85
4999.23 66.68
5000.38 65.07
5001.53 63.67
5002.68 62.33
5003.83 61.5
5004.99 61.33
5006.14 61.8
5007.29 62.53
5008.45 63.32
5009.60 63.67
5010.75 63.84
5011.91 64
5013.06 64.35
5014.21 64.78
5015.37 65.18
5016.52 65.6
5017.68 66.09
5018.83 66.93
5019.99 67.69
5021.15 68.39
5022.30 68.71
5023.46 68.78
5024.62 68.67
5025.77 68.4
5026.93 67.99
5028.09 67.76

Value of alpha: 66.02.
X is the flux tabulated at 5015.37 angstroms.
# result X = 65.18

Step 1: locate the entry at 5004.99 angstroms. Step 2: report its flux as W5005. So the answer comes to 61.33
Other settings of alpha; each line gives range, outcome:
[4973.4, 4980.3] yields 66.44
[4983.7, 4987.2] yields 62.56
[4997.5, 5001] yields 65.07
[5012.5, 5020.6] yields 64.35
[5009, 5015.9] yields 63.67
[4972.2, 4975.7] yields 70.43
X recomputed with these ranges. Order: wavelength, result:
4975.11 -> 71.32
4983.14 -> 62.06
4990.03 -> 67.94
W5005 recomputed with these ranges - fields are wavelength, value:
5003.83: 61.5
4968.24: 66.67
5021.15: 68.39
